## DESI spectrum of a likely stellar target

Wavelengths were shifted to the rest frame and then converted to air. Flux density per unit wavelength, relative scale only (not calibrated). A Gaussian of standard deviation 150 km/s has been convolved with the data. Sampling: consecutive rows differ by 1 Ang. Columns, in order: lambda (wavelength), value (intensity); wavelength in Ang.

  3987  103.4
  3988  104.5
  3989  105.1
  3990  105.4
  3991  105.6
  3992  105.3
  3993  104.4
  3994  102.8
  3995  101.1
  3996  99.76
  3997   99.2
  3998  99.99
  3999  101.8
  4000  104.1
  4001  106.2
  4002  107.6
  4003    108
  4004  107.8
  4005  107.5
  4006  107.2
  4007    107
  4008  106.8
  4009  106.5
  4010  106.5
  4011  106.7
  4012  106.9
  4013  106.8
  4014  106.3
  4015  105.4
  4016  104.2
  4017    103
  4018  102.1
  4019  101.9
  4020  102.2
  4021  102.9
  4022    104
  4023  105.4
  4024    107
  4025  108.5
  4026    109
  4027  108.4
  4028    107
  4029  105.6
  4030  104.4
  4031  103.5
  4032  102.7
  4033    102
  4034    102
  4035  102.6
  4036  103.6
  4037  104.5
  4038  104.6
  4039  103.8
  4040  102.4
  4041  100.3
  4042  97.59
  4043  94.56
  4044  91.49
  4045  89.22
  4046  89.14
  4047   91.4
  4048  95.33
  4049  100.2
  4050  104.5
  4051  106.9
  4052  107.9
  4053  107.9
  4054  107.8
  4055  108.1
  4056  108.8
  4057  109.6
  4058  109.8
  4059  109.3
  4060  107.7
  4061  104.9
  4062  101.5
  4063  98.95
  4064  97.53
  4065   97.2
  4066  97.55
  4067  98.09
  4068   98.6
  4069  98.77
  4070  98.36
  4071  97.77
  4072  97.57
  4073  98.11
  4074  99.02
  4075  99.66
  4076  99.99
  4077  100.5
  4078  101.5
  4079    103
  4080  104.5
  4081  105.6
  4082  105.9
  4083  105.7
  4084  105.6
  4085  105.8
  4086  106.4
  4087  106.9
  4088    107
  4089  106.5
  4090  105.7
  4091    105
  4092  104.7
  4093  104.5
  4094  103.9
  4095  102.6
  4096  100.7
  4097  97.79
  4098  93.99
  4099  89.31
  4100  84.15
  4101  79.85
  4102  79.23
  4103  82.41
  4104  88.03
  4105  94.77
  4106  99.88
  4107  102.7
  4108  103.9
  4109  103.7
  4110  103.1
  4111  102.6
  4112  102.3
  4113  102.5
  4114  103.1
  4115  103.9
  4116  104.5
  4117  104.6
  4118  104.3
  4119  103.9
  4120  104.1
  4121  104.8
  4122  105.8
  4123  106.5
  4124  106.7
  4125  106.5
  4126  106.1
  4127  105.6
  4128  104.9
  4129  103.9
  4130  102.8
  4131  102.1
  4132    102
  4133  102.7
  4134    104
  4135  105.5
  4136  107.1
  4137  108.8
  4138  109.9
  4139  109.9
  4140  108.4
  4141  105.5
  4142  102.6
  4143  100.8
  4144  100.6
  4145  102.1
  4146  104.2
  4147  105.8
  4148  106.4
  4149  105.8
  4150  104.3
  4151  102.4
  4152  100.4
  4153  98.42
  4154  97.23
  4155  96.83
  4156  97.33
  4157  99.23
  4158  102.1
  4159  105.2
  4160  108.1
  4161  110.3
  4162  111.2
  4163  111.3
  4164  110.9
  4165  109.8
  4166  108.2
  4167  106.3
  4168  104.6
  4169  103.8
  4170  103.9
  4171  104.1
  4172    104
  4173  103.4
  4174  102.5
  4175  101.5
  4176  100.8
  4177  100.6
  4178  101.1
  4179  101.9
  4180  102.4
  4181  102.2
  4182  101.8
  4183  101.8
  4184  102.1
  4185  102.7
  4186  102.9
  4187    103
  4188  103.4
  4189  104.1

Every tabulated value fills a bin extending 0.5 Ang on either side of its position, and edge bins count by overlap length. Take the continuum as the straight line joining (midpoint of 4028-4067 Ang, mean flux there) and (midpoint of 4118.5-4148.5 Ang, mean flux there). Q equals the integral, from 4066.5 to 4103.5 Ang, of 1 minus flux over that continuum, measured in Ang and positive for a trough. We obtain 1.3 Ang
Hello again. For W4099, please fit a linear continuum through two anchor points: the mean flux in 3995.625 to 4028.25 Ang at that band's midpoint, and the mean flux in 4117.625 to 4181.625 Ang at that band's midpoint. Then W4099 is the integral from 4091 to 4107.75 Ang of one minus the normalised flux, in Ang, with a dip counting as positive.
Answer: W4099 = 1.6 Ang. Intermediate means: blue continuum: 105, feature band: 94.7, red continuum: 104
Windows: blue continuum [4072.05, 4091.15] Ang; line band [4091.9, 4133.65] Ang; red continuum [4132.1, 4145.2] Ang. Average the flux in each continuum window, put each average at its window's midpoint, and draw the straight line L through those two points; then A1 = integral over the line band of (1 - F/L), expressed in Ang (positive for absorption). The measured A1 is 1.7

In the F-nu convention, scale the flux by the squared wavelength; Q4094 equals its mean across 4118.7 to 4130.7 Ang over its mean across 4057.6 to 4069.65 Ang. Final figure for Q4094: 1.1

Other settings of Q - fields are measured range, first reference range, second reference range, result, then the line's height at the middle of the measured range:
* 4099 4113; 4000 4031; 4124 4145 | 1.4 Ang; 105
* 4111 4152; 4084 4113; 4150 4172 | -1.1 Ang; 102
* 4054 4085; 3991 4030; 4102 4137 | 0.4 Ang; 104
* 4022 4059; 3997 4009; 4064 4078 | -0.5 Ang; 102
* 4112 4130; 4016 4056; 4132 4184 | -0.2 Ang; 104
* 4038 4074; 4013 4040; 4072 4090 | 1.1 Ang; 104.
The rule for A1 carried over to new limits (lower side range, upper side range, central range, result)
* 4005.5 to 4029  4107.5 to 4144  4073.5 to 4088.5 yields 0.2 Ang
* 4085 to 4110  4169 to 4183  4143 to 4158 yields -0.1 Ang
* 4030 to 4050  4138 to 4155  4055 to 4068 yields -0.4 Ang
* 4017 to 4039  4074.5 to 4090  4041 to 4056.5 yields 0.6 Ang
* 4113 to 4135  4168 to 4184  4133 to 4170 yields -0.5 Ang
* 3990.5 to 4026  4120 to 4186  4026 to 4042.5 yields 0.2 Ang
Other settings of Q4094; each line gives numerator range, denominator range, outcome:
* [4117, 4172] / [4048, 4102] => 1.06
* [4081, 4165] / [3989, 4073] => 1.04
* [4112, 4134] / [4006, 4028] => 1.04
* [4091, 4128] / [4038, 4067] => 1.01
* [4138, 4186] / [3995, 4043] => 1.07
